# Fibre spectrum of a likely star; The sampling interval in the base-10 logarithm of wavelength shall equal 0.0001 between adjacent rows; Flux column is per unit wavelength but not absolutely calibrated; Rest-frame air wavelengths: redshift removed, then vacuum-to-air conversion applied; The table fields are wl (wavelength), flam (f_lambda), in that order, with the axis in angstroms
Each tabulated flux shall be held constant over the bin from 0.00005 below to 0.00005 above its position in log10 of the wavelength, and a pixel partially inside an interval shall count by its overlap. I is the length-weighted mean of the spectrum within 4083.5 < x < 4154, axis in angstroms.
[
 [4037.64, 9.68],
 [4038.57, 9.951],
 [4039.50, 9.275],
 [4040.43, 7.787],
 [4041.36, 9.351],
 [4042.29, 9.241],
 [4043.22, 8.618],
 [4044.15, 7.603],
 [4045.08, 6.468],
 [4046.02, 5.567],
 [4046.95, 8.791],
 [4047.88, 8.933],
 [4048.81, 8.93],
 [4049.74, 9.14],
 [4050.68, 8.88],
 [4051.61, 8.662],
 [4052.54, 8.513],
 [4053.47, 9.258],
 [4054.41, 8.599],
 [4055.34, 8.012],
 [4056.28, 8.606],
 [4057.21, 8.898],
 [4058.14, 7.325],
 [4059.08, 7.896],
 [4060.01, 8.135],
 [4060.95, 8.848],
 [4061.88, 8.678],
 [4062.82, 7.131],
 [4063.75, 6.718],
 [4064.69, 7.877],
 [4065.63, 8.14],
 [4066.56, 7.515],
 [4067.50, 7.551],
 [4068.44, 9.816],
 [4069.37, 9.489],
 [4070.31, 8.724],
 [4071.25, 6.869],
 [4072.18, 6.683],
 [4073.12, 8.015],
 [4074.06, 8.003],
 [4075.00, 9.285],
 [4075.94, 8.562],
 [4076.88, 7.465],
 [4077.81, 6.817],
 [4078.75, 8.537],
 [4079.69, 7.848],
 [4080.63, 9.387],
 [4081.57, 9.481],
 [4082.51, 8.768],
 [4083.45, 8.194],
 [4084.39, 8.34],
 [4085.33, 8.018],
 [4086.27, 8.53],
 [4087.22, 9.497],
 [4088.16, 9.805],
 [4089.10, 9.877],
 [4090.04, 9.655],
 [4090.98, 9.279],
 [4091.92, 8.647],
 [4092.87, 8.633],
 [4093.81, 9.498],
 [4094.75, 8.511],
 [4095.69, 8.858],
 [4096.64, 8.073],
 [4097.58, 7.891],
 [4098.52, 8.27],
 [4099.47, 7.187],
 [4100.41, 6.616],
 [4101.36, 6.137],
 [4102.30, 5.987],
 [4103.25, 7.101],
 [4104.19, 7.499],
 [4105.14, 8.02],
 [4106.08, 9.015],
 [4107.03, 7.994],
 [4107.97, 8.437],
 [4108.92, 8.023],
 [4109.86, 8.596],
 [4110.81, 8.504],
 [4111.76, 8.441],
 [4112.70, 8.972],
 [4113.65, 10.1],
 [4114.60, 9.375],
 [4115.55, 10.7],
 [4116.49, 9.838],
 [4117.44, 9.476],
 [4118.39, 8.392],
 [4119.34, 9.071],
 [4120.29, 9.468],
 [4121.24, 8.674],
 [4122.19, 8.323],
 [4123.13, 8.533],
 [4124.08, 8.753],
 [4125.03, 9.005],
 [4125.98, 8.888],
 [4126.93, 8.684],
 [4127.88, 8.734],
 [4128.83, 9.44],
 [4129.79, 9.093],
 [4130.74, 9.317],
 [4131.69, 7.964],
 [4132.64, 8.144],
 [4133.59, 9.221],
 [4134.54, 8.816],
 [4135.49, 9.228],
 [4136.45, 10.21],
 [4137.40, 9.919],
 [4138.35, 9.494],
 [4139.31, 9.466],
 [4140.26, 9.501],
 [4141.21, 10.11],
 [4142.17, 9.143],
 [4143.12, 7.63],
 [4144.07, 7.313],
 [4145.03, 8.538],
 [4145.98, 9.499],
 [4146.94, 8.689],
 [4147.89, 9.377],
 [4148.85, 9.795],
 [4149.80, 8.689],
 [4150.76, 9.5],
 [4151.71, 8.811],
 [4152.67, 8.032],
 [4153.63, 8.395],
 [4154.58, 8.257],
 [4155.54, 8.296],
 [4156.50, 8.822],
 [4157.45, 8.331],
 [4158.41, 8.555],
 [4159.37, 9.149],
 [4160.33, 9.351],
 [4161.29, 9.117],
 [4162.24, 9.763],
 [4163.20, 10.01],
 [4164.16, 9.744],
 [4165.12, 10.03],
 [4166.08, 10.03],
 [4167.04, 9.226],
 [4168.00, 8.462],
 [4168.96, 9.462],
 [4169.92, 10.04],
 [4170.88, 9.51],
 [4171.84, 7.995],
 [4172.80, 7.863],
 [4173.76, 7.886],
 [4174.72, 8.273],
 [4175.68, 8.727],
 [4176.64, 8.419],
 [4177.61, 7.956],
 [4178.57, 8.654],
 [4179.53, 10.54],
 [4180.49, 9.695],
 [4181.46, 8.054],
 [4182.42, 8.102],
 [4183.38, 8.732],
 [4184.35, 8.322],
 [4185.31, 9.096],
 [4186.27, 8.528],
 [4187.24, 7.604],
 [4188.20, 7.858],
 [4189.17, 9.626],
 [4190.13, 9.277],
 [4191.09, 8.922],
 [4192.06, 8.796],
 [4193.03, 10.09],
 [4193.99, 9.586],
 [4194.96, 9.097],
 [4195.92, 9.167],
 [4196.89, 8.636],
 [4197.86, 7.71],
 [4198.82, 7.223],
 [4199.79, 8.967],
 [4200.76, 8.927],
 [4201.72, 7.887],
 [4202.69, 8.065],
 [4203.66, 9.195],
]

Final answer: 8.74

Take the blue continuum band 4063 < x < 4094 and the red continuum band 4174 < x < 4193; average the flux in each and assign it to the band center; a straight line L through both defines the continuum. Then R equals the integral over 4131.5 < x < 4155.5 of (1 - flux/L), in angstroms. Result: -0.9 angstroms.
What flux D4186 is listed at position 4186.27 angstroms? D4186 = 8.528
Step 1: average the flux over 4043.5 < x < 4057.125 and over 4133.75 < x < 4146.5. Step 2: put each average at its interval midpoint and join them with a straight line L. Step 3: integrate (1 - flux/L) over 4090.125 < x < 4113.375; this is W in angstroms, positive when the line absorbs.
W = 1.7 angstroms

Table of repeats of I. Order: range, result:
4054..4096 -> 8.42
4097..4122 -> 8.38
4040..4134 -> 8.45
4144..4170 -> 9.06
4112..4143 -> 9.17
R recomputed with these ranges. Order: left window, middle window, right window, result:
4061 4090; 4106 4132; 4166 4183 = -1.2 angstroms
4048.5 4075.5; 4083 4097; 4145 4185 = -0.7 angstroms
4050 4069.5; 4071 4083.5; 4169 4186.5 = 0.3 angstroms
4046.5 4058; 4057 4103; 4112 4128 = 3.4 angstroms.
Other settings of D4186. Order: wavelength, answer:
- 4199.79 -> 8.967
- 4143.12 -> 7.63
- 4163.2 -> 10.01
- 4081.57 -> 9.481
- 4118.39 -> 8.392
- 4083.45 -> 8.194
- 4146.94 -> 8.689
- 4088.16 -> 9.805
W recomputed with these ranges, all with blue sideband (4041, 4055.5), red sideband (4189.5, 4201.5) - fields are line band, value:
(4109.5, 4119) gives -0.7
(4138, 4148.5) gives -0.3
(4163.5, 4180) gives -0.4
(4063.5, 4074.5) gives 0.7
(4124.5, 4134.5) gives -0.2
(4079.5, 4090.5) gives -0.6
